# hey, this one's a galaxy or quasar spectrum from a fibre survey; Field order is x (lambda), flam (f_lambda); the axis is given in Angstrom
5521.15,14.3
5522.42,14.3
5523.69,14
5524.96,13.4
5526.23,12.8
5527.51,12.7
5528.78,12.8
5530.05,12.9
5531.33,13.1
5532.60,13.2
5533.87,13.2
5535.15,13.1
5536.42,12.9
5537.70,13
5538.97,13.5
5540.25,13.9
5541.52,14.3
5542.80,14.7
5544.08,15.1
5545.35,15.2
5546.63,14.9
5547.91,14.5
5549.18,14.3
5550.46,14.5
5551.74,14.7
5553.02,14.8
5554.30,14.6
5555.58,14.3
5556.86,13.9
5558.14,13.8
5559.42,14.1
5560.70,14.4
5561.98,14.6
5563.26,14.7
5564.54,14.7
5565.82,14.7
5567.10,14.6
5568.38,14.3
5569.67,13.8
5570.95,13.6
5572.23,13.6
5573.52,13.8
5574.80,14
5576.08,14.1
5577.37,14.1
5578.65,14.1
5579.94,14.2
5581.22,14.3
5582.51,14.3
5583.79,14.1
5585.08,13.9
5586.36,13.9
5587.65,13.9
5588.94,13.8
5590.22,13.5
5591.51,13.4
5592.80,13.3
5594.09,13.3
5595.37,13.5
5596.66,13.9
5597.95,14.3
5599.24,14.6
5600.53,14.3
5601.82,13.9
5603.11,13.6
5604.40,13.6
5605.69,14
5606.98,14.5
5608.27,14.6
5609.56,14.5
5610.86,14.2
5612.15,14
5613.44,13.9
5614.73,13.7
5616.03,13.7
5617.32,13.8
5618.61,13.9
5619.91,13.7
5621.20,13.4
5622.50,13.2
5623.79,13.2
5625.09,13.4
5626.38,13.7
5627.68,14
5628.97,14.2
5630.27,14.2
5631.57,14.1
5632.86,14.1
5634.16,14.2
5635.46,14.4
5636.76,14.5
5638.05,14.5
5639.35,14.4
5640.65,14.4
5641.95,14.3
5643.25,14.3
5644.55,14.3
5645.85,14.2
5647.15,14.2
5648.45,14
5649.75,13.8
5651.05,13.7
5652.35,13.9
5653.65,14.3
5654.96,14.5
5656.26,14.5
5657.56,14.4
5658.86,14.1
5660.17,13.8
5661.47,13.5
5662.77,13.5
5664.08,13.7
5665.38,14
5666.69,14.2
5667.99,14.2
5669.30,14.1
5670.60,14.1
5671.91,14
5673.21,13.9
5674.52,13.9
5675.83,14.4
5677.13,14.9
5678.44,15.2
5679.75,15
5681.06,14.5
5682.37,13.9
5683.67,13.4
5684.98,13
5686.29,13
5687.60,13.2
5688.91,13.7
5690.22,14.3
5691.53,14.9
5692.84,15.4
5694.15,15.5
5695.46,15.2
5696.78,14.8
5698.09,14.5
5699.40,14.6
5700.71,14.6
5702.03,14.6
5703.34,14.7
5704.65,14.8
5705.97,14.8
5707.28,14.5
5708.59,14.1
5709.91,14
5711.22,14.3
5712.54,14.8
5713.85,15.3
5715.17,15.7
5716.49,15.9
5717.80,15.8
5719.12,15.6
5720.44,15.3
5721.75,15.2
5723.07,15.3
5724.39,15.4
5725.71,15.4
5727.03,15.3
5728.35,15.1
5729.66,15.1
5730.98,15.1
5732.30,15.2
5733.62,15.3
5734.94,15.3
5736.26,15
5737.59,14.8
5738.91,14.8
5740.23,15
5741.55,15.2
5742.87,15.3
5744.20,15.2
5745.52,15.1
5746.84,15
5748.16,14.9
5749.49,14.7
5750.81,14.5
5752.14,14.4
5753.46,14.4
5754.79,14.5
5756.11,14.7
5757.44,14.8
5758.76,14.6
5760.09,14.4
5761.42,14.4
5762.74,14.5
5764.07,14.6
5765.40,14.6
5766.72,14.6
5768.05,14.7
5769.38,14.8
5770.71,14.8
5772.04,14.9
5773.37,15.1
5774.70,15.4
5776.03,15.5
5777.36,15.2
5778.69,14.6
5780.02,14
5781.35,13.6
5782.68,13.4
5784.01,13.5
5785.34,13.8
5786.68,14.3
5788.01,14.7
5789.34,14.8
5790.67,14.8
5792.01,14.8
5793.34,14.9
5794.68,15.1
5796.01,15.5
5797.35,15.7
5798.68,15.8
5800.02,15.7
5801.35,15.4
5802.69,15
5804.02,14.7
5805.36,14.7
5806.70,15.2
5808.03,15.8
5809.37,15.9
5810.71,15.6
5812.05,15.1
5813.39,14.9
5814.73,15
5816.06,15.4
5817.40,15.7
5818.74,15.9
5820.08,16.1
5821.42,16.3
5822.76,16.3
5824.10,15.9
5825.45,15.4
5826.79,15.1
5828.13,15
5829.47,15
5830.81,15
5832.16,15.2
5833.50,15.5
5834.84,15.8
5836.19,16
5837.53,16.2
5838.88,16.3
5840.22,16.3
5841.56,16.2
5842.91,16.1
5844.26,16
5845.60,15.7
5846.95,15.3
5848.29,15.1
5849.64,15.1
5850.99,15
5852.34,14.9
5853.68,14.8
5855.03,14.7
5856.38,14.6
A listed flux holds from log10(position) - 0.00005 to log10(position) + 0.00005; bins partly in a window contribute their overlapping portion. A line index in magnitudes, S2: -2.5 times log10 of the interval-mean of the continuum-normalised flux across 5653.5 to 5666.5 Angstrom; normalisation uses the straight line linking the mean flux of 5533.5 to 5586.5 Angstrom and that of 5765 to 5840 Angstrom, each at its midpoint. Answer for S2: 0.04 mag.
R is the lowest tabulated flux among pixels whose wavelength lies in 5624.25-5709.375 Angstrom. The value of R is 13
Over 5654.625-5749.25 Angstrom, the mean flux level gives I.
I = 14.7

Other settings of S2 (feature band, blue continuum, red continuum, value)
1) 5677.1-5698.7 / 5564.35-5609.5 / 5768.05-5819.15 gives 0.01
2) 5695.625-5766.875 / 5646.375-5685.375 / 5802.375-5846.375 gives -0.01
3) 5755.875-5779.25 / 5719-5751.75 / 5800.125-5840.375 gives 0.03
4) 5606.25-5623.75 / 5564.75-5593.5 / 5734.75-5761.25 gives 0.02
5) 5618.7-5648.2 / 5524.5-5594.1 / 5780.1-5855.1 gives 0.02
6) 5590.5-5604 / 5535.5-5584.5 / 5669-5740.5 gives 0.04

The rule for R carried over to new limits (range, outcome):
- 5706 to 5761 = 14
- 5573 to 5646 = 13.2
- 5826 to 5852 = 15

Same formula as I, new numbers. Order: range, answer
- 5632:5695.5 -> 14.2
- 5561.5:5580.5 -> 14.2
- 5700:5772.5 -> 14.9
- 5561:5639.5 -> 14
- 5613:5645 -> 14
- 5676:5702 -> 14.4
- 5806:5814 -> 15.4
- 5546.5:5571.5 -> 14.4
